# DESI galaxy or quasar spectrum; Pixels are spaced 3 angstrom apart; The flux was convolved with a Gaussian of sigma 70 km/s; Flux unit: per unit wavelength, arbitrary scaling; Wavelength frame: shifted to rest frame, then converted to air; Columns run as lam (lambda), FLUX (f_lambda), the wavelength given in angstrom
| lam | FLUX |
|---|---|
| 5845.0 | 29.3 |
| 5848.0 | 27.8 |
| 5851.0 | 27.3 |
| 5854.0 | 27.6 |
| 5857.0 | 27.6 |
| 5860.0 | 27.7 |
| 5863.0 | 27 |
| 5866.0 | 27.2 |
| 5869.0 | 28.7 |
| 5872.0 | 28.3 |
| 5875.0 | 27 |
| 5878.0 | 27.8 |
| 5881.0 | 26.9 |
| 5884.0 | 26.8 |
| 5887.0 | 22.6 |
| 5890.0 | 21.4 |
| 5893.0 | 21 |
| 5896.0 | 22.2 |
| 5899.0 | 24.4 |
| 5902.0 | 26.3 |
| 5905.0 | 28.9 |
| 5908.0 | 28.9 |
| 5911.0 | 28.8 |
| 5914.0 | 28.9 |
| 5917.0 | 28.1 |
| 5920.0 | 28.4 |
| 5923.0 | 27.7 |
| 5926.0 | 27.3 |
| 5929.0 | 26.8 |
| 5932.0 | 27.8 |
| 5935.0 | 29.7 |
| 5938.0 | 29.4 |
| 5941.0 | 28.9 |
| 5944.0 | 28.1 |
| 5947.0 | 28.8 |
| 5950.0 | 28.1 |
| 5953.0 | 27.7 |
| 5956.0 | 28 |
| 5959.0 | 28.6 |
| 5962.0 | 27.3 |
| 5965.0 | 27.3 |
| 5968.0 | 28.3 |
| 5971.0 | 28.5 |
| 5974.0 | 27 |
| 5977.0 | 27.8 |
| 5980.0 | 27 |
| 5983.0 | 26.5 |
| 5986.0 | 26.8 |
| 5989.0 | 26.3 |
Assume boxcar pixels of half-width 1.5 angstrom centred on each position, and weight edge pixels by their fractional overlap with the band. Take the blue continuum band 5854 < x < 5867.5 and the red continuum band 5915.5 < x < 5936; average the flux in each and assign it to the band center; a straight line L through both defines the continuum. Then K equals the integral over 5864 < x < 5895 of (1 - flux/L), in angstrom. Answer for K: 2.0 angstrom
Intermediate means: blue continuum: 27.4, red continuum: 27.9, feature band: 25.7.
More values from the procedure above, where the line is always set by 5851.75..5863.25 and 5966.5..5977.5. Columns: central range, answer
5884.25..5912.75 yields 2.68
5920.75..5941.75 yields -0.33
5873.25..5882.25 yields 0.10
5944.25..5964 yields -0.15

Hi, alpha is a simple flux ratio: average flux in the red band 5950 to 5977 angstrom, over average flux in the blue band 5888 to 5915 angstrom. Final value 1.09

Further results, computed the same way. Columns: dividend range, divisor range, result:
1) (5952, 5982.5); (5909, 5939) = 0.98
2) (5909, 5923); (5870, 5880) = 1.03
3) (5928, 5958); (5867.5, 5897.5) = 1.12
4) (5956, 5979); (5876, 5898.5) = 1.15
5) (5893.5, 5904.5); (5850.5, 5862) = 0.89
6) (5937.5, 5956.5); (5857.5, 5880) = 1.03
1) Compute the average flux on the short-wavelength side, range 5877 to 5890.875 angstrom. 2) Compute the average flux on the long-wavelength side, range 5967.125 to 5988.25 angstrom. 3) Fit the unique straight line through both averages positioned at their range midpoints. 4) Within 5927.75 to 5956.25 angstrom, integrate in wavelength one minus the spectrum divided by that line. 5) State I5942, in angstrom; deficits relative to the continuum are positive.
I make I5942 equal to -2.0 angstrom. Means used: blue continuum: 25.2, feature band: 28.4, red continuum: 27.3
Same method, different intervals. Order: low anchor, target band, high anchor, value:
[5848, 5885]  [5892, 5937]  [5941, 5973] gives 1.2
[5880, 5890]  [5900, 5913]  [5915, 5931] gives -0.8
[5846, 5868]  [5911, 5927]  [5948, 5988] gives -0.3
